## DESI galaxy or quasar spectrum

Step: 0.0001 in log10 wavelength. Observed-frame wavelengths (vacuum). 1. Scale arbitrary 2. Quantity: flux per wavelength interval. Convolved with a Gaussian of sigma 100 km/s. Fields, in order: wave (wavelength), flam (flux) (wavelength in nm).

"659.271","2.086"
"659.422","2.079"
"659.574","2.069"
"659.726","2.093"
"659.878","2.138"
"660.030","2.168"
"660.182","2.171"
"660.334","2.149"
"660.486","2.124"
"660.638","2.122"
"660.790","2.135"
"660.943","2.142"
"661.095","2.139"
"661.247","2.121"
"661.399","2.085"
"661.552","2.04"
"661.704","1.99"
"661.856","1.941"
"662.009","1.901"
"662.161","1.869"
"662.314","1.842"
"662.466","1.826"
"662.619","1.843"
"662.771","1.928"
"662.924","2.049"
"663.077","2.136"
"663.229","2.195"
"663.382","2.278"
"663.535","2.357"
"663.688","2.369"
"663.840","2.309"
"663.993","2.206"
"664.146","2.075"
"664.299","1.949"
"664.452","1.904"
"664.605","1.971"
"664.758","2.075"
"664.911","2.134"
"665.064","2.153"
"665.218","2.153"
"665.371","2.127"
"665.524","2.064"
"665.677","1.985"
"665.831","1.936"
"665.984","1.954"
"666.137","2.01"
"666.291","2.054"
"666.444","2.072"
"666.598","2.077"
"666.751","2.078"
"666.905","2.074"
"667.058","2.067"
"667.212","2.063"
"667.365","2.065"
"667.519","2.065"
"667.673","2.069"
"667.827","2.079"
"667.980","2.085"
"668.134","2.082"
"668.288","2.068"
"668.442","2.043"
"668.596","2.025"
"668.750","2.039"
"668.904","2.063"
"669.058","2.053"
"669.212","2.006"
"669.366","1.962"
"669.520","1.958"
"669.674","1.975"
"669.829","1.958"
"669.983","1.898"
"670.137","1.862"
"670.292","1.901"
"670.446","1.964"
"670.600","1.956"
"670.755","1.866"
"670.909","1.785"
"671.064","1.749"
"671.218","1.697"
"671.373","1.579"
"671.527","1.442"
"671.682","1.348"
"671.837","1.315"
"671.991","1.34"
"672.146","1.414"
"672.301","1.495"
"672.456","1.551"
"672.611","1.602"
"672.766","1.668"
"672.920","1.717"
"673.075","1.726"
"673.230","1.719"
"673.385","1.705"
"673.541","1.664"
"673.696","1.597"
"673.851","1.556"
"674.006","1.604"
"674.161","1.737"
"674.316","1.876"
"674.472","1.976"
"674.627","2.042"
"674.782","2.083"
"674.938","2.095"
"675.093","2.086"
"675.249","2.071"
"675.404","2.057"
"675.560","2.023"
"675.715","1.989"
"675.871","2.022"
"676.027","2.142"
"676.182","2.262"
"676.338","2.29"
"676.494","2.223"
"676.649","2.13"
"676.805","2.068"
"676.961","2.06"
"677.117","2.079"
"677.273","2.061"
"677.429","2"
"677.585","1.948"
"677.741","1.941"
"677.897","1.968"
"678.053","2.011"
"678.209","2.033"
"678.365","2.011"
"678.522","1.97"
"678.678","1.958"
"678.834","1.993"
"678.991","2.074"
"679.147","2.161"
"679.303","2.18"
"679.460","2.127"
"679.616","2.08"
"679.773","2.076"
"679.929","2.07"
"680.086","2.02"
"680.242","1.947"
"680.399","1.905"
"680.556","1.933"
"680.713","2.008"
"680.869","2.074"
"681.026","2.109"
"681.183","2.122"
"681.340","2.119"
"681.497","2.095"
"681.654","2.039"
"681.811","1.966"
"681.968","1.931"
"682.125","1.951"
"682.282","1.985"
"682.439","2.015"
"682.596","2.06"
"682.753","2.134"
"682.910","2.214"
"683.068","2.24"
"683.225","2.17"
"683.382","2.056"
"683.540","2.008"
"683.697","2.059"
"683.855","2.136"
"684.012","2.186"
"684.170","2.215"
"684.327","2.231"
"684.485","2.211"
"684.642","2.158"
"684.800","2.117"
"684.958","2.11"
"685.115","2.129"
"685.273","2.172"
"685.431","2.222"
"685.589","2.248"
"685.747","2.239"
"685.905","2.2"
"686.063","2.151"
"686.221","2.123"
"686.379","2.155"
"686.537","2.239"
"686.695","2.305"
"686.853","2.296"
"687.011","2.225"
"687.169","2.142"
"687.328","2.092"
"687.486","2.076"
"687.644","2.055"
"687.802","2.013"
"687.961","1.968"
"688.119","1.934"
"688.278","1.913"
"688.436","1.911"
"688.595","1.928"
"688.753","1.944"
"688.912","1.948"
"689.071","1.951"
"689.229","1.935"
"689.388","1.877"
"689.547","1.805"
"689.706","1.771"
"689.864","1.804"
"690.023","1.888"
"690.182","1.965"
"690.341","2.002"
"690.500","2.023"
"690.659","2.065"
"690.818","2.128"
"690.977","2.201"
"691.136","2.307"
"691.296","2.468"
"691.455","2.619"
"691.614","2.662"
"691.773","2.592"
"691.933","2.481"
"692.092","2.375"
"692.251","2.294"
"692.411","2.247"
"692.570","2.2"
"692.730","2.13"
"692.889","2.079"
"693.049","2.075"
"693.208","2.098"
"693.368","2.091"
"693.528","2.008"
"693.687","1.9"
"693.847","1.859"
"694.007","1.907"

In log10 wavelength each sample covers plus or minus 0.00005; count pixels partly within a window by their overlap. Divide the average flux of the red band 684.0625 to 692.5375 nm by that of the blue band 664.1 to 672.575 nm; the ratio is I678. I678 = 1.11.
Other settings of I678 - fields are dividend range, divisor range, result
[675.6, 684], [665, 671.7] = 1.05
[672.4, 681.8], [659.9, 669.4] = 0.96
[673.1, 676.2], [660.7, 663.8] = 0.92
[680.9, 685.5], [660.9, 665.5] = 1.02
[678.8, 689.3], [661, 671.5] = 1.04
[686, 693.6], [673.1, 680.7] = 1.06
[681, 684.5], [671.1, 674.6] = 1.30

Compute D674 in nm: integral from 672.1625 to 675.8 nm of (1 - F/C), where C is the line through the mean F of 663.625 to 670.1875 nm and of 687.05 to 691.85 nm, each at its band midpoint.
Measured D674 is 0.45 nm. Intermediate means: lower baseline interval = 2.05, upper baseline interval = 2.07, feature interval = 1.8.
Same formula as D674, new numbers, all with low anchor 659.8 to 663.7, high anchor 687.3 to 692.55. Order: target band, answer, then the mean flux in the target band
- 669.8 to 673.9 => 0.820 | 1.67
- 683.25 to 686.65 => -0.108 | 2.16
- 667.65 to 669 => 0.012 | 2.06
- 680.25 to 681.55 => 0.033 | 2.04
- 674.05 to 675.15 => 0.060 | 1.97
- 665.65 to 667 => 0.032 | 2.03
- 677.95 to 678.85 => 0.040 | 2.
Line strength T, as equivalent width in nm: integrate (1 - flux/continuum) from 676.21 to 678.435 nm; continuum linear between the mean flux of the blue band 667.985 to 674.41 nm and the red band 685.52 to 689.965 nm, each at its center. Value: -0.23 nm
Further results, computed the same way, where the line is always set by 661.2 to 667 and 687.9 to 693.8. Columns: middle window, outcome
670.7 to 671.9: 0.27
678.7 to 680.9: 0.04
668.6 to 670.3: 0.07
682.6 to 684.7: -0.07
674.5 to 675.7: 0.01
